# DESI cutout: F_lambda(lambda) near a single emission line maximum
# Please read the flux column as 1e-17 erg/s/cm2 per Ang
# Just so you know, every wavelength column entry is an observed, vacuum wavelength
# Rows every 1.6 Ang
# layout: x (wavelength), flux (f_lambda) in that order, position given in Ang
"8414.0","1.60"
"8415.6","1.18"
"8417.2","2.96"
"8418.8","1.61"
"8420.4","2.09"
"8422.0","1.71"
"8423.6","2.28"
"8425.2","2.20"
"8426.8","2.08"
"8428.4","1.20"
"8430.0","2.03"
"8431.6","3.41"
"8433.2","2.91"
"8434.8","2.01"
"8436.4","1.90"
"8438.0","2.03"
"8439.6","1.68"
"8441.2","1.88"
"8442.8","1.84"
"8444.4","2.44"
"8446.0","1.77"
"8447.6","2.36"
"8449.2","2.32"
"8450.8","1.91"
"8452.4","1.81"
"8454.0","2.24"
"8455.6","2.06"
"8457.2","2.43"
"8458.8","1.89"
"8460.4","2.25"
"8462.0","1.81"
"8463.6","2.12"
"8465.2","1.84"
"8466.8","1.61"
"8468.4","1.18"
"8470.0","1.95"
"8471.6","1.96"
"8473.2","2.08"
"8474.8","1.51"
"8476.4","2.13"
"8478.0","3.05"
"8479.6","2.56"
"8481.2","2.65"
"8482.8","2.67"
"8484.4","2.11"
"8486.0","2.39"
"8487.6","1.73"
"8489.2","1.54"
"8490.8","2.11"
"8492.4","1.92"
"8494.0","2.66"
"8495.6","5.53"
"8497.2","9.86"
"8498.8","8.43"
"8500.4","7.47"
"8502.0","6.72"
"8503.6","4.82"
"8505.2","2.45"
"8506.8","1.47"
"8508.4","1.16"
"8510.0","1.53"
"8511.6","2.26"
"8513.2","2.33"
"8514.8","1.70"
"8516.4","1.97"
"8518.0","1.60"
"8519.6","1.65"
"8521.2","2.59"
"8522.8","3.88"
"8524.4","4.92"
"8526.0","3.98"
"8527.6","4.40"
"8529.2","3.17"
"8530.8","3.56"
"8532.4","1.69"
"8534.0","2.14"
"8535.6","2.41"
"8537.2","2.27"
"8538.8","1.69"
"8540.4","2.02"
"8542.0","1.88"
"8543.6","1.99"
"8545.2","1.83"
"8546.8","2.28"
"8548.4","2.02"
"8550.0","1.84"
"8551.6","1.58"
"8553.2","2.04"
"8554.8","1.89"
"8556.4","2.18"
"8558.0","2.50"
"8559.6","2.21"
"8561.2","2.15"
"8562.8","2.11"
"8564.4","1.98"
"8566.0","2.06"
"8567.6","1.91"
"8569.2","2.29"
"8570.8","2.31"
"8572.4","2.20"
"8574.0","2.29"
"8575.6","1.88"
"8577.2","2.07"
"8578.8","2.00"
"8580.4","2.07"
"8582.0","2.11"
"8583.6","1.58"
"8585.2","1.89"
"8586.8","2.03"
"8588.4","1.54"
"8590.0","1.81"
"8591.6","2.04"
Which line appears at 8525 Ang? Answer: [N II]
